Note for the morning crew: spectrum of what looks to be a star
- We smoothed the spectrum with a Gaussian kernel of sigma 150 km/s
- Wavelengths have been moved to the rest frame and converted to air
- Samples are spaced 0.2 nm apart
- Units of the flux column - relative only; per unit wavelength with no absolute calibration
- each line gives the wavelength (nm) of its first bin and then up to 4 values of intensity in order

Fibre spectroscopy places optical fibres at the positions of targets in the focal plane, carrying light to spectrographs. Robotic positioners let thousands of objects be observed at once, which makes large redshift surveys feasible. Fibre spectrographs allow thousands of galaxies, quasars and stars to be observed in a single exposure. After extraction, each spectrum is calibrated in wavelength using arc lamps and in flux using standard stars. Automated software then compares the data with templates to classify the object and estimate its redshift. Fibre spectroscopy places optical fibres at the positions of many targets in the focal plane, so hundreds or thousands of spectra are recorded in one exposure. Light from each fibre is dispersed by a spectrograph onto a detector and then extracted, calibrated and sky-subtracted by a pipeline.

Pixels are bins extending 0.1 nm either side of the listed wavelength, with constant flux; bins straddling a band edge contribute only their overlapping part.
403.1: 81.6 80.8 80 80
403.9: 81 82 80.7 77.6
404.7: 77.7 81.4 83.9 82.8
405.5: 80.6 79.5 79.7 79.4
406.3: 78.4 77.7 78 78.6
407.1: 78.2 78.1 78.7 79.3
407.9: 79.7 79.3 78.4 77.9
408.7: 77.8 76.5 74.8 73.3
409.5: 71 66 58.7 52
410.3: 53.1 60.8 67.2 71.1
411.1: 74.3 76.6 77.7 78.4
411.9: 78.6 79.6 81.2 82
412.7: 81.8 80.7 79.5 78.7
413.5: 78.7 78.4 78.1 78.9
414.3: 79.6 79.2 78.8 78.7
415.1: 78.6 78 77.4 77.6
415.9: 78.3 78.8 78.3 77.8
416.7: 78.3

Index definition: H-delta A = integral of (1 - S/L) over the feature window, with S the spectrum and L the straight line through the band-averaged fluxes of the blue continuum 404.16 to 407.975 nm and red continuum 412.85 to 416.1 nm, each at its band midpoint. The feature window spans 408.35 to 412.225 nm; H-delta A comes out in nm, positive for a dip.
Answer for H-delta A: 0.397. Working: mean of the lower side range 79.5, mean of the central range 71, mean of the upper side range 78.7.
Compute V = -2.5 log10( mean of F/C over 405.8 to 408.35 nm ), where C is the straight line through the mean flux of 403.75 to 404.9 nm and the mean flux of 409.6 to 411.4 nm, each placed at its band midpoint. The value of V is -0.08 mag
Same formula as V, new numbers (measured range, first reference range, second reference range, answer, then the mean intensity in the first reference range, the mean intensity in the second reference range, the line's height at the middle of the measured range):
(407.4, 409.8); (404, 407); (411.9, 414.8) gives 0.05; 79.9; 79.6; 79.8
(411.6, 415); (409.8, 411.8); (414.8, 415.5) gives -0.09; 67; 78.3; 73.5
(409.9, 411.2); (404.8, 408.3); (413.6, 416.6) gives 0.25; 79.6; 78.4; 79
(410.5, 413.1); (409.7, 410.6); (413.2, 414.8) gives -0.16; 57.2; 78.8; 66.5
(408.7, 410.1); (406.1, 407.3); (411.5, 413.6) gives 0.14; 78.3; 79.8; 79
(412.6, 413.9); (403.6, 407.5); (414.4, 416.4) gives -0.01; 79.7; 78.4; 78.7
